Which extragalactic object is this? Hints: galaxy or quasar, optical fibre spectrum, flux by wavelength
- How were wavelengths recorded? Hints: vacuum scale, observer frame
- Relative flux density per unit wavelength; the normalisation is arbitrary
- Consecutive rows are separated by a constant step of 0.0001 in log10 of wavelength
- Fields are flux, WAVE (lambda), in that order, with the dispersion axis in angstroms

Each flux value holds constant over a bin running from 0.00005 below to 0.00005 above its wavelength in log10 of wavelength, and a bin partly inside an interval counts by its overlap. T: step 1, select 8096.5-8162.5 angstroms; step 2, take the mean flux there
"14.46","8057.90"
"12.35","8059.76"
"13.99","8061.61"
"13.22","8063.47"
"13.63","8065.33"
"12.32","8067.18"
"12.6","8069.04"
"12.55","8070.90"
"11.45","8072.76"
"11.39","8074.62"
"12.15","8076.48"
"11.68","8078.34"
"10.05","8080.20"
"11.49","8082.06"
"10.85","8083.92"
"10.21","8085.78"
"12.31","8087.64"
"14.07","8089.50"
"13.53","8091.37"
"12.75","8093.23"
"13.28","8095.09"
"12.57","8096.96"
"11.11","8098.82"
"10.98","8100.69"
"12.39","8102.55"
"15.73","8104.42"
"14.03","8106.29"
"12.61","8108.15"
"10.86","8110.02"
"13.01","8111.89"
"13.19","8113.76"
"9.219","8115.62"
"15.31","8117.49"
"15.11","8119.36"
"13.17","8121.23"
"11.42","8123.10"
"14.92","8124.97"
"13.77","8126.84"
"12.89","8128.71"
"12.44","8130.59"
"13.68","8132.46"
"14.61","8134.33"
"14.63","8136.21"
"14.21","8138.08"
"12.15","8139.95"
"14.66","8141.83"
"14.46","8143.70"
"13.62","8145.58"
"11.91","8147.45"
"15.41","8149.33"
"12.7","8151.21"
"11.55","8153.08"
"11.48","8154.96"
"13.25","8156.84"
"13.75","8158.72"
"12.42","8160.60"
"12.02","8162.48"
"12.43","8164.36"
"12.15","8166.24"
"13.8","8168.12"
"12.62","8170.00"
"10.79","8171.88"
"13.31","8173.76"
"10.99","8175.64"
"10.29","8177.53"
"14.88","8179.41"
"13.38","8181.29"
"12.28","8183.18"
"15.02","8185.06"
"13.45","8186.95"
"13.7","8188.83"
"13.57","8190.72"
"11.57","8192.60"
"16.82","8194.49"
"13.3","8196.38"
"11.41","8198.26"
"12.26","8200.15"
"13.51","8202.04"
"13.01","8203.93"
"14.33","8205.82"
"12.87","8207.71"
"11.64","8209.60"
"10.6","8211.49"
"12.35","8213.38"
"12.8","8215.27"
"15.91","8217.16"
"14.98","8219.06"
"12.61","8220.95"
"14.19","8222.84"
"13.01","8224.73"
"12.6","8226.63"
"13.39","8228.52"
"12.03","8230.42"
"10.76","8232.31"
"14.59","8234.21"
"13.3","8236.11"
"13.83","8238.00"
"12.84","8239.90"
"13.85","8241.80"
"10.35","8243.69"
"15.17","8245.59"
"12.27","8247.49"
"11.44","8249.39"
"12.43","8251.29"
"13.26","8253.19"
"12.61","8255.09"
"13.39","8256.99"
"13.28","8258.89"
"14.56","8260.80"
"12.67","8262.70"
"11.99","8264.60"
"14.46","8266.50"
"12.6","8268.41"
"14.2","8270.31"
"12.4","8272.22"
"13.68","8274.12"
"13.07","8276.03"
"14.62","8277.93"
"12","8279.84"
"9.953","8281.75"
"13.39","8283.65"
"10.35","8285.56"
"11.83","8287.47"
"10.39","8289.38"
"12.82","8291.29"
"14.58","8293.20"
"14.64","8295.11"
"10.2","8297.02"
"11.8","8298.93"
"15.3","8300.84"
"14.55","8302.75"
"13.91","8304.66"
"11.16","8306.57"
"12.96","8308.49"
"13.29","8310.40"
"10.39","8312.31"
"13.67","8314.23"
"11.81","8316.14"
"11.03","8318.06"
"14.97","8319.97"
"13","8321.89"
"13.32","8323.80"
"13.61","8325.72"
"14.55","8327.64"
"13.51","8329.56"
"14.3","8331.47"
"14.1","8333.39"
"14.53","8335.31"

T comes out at 13.1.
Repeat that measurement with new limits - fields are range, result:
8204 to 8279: 13.1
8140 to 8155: 13.3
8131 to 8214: 13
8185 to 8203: 13.4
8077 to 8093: 11.8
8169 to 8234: 13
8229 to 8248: 12.9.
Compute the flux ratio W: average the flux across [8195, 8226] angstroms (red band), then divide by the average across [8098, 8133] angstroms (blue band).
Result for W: 1.0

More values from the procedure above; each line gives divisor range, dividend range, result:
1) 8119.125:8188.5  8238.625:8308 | 0.98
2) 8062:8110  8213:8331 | 1.05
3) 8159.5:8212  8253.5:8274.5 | 1.03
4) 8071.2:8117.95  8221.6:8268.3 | 1.06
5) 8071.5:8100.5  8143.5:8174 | 1.07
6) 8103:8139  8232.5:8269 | 0.97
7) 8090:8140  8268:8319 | 0.96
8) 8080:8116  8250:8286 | 1.05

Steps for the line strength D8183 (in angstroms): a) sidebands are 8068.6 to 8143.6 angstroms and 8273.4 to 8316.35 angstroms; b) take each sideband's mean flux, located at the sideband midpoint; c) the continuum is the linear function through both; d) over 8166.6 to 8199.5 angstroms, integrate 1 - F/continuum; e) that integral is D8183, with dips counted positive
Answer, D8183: -0.75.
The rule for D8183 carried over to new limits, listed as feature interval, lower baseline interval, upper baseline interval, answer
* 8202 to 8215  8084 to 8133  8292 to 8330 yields 0.40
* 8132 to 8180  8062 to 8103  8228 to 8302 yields -2.15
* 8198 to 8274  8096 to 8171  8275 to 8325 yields -1.22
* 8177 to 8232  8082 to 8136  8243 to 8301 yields -1.59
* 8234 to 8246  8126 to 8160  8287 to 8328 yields -0.16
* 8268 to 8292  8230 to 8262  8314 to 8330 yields 1.26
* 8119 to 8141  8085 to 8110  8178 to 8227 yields -1.16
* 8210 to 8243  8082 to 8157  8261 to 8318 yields -0.77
